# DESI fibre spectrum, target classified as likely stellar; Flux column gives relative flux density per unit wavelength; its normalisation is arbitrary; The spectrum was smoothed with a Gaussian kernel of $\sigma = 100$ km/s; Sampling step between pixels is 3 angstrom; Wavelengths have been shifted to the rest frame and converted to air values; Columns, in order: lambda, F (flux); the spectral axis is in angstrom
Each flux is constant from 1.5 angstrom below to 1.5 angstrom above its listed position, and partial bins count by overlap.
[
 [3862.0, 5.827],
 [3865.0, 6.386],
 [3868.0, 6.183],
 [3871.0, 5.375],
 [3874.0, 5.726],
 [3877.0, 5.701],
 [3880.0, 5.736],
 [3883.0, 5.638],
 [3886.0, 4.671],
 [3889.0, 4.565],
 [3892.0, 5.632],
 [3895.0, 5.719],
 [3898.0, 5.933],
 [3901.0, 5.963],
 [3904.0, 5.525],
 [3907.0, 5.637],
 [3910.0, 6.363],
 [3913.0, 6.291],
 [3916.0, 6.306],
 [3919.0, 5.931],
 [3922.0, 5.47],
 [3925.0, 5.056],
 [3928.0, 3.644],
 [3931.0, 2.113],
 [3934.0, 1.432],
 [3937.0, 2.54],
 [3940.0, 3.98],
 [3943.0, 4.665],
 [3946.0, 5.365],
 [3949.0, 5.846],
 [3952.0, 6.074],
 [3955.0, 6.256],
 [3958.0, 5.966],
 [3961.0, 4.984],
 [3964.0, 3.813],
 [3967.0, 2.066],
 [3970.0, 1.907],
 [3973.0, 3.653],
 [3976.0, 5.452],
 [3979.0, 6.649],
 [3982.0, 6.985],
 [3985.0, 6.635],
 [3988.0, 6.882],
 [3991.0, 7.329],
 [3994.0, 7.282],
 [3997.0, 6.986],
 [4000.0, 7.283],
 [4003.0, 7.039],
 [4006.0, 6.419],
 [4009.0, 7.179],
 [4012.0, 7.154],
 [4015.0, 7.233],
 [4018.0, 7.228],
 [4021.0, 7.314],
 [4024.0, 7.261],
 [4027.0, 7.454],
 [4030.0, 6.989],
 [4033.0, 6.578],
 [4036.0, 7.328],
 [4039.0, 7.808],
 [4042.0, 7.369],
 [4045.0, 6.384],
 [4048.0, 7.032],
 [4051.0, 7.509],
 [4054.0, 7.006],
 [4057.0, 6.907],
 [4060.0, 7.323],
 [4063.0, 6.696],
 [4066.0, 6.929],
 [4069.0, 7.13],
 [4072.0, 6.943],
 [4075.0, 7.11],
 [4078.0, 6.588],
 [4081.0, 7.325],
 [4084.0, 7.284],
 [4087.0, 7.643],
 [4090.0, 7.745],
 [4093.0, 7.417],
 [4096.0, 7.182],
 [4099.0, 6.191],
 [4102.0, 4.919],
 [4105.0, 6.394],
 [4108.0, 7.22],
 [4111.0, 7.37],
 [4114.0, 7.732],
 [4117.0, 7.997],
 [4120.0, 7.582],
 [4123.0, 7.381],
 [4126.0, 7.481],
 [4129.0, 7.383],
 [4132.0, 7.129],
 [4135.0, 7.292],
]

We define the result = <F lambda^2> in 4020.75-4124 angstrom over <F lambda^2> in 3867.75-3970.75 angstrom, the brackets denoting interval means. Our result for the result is 1.5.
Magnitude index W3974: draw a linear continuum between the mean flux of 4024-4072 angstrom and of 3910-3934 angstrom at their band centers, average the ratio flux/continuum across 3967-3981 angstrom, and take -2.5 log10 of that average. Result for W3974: 0.34 mag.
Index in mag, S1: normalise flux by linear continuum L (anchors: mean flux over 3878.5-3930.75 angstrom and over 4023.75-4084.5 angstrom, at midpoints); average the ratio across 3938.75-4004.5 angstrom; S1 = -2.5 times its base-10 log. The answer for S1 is 0.11 mag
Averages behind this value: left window 5.45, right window 7.09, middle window 5.6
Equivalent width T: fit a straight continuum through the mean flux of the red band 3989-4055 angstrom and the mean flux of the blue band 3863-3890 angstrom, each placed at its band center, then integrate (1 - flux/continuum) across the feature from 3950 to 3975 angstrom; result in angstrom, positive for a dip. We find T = 8.1 angstrom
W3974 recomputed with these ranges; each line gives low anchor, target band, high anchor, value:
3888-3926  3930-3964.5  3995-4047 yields 0.37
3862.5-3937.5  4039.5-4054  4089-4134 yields -0.09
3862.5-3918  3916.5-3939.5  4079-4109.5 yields 0.47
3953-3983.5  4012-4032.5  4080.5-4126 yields -0.25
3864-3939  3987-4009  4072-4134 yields -0.15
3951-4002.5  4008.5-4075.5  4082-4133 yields -0.11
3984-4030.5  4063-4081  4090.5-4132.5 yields 0.02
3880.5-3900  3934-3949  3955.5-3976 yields 0.09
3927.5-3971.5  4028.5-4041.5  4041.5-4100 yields -0.16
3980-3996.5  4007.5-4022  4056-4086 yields -0.03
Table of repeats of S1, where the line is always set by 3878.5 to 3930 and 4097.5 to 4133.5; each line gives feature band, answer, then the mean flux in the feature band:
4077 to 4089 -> -0.07 mag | 7.26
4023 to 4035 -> -0.10 mag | 7.07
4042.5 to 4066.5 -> -0.06 mag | 6.99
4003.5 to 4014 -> -0.11 mag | 6.94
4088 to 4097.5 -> -0.09 mag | 7.46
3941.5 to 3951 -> 0.09 mag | 5.33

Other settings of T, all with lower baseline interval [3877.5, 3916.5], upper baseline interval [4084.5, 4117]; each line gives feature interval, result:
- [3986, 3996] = -1.3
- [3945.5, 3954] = 0.3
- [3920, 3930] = 2.1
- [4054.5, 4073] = -0.5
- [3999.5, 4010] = -0.9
